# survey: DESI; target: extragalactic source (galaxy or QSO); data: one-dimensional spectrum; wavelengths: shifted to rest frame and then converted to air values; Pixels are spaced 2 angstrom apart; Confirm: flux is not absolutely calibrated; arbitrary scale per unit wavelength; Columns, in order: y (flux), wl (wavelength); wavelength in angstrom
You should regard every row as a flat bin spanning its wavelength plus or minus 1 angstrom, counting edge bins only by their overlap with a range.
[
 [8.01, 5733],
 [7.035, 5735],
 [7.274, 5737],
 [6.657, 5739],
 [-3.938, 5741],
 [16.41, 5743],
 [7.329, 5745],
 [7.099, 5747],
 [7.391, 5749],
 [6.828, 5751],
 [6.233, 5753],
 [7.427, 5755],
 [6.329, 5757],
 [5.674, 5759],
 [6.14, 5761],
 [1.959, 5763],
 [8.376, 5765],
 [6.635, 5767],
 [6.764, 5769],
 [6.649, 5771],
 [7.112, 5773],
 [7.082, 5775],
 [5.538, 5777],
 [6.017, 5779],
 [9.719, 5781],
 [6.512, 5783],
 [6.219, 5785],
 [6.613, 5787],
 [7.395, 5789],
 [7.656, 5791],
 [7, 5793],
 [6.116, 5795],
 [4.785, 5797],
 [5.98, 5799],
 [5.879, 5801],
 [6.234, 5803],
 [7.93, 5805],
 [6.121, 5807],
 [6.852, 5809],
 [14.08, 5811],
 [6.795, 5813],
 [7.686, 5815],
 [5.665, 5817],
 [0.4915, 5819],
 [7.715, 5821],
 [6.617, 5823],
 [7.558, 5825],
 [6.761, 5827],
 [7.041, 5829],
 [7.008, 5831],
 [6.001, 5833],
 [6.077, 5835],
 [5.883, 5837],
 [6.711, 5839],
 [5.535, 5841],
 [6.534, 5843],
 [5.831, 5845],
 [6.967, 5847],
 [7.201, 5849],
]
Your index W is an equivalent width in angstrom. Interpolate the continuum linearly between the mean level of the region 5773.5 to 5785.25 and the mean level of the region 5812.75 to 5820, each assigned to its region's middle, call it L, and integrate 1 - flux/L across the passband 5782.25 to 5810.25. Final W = -2.8 angstrom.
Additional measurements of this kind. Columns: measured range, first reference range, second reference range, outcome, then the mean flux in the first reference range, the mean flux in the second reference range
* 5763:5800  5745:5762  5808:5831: 0.9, 6.68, 7.02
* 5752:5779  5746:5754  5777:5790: 2.5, 6.89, 6.96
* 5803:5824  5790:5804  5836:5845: -2.6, 6.24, 6.13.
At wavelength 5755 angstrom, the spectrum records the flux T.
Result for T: 7.427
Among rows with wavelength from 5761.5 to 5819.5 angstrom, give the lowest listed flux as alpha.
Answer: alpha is 0.4915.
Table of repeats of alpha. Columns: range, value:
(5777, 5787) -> 5.538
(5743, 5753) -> 6.233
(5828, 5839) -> 5.883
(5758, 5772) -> 1.959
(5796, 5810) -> 4.785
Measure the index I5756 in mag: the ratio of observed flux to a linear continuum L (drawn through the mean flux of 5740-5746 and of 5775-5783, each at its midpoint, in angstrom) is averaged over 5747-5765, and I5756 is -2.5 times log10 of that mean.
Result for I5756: 0.09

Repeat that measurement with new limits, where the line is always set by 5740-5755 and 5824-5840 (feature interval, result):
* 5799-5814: -0.137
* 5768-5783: -0.032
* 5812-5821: 0.220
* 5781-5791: -0.056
